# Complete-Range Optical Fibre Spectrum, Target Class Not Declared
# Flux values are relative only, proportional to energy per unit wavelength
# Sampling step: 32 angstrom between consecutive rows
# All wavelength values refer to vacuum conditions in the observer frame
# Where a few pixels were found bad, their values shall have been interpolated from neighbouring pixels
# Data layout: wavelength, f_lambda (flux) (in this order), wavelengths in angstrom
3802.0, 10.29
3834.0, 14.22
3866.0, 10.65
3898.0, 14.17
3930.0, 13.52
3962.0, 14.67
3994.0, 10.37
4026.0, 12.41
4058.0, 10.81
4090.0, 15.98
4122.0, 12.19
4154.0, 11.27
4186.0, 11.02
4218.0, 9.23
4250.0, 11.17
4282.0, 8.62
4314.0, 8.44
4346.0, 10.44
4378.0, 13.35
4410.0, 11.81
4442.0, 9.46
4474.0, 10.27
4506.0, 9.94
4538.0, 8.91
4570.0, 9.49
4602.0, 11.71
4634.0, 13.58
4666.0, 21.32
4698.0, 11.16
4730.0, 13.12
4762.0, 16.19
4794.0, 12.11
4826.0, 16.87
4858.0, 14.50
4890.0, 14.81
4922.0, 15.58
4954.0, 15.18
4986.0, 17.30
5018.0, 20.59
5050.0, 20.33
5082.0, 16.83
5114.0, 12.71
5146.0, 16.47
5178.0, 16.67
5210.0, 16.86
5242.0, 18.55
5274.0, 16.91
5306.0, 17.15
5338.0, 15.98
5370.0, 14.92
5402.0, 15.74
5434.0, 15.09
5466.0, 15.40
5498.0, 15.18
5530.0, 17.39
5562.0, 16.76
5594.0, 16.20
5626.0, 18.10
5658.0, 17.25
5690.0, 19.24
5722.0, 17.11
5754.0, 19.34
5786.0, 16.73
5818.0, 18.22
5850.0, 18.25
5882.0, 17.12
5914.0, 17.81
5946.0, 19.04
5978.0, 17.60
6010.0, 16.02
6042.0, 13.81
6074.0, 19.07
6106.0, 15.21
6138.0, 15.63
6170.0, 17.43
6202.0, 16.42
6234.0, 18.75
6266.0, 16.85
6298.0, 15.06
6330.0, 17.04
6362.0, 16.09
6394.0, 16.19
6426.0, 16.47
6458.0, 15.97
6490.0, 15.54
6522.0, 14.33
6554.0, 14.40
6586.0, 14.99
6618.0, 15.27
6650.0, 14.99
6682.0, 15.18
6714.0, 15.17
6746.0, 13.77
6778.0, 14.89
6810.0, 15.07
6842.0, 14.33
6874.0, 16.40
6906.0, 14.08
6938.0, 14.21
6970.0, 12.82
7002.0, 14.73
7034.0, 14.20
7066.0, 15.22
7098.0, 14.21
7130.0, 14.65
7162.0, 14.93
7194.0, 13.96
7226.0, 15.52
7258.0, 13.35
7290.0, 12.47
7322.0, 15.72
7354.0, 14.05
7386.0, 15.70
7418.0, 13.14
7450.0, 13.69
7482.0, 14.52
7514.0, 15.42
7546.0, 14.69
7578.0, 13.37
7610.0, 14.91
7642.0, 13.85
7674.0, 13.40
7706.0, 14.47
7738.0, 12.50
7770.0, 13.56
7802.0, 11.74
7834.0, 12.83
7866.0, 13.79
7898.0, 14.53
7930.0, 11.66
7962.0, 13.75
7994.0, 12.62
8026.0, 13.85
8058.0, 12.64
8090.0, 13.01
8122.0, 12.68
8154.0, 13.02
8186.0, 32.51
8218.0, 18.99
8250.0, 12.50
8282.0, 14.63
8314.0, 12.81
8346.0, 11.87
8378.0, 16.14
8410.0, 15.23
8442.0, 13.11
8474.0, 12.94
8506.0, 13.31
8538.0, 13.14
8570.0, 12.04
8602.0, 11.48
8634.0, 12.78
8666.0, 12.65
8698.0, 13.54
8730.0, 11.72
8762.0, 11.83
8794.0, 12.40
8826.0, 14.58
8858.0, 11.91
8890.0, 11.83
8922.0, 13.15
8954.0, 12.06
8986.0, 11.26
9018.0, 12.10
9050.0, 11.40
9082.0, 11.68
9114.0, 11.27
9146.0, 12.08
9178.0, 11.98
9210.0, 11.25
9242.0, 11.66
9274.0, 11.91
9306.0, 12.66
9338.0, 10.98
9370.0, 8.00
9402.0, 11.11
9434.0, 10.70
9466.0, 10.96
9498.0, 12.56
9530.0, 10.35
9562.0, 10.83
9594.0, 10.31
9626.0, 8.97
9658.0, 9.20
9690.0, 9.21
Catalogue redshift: 0.25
